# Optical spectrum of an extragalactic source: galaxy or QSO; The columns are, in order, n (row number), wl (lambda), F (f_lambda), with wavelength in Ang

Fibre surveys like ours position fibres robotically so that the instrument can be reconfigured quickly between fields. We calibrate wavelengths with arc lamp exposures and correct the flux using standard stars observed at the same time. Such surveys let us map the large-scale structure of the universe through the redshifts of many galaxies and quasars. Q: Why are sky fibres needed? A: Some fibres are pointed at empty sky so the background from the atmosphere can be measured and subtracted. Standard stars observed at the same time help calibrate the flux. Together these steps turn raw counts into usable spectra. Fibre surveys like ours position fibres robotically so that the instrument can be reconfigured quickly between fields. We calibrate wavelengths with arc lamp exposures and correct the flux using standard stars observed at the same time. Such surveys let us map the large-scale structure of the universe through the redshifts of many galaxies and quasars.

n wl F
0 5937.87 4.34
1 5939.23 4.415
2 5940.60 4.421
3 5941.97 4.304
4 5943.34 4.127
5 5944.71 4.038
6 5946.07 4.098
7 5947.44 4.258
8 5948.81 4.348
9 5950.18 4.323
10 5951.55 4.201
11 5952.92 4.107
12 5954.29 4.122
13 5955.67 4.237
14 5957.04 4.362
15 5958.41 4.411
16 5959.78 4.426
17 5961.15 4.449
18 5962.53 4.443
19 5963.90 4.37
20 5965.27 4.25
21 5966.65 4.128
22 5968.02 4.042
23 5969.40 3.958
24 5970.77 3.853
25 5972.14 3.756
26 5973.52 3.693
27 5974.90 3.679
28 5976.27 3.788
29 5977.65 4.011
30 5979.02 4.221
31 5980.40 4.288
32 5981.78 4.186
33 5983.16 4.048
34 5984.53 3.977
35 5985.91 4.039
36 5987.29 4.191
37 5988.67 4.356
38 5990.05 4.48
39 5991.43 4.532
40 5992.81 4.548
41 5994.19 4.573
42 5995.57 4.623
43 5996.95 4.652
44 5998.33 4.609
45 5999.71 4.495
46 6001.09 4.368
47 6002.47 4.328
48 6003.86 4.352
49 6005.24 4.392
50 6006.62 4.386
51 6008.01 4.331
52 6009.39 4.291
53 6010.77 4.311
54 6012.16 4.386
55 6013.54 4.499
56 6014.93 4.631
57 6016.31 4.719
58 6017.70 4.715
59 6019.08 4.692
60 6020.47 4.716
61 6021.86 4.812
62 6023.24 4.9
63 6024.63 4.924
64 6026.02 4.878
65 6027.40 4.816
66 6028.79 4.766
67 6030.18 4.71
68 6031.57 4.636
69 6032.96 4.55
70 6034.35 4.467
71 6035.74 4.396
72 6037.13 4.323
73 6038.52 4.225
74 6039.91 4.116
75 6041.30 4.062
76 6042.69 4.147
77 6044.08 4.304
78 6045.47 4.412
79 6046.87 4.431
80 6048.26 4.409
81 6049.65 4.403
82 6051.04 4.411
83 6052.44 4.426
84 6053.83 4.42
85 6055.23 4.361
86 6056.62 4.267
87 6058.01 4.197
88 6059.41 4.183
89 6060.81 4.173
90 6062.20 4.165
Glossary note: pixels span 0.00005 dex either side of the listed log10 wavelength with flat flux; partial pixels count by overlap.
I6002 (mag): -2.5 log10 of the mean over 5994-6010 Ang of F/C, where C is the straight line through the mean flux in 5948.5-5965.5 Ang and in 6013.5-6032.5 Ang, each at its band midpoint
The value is 0.04 mag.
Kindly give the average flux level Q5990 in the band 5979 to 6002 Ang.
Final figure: 4.37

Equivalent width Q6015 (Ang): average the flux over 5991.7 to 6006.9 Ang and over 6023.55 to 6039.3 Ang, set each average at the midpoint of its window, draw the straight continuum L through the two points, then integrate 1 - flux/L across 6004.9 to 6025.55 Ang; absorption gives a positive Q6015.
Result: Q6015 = -0.2 Ang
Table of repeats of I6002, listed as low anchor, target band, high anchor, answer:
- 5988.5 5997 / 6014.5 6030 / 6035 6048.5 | -0.094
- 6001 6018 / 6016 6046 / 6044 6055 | -0.034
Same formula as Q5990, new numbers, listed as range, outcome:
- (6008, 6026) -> 4.63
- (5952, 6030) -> 4.36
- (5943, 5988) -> 4.13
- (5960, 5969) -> 4.27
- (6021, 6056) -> 4.49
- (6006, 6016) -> 4.42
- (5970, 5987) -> 3.97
